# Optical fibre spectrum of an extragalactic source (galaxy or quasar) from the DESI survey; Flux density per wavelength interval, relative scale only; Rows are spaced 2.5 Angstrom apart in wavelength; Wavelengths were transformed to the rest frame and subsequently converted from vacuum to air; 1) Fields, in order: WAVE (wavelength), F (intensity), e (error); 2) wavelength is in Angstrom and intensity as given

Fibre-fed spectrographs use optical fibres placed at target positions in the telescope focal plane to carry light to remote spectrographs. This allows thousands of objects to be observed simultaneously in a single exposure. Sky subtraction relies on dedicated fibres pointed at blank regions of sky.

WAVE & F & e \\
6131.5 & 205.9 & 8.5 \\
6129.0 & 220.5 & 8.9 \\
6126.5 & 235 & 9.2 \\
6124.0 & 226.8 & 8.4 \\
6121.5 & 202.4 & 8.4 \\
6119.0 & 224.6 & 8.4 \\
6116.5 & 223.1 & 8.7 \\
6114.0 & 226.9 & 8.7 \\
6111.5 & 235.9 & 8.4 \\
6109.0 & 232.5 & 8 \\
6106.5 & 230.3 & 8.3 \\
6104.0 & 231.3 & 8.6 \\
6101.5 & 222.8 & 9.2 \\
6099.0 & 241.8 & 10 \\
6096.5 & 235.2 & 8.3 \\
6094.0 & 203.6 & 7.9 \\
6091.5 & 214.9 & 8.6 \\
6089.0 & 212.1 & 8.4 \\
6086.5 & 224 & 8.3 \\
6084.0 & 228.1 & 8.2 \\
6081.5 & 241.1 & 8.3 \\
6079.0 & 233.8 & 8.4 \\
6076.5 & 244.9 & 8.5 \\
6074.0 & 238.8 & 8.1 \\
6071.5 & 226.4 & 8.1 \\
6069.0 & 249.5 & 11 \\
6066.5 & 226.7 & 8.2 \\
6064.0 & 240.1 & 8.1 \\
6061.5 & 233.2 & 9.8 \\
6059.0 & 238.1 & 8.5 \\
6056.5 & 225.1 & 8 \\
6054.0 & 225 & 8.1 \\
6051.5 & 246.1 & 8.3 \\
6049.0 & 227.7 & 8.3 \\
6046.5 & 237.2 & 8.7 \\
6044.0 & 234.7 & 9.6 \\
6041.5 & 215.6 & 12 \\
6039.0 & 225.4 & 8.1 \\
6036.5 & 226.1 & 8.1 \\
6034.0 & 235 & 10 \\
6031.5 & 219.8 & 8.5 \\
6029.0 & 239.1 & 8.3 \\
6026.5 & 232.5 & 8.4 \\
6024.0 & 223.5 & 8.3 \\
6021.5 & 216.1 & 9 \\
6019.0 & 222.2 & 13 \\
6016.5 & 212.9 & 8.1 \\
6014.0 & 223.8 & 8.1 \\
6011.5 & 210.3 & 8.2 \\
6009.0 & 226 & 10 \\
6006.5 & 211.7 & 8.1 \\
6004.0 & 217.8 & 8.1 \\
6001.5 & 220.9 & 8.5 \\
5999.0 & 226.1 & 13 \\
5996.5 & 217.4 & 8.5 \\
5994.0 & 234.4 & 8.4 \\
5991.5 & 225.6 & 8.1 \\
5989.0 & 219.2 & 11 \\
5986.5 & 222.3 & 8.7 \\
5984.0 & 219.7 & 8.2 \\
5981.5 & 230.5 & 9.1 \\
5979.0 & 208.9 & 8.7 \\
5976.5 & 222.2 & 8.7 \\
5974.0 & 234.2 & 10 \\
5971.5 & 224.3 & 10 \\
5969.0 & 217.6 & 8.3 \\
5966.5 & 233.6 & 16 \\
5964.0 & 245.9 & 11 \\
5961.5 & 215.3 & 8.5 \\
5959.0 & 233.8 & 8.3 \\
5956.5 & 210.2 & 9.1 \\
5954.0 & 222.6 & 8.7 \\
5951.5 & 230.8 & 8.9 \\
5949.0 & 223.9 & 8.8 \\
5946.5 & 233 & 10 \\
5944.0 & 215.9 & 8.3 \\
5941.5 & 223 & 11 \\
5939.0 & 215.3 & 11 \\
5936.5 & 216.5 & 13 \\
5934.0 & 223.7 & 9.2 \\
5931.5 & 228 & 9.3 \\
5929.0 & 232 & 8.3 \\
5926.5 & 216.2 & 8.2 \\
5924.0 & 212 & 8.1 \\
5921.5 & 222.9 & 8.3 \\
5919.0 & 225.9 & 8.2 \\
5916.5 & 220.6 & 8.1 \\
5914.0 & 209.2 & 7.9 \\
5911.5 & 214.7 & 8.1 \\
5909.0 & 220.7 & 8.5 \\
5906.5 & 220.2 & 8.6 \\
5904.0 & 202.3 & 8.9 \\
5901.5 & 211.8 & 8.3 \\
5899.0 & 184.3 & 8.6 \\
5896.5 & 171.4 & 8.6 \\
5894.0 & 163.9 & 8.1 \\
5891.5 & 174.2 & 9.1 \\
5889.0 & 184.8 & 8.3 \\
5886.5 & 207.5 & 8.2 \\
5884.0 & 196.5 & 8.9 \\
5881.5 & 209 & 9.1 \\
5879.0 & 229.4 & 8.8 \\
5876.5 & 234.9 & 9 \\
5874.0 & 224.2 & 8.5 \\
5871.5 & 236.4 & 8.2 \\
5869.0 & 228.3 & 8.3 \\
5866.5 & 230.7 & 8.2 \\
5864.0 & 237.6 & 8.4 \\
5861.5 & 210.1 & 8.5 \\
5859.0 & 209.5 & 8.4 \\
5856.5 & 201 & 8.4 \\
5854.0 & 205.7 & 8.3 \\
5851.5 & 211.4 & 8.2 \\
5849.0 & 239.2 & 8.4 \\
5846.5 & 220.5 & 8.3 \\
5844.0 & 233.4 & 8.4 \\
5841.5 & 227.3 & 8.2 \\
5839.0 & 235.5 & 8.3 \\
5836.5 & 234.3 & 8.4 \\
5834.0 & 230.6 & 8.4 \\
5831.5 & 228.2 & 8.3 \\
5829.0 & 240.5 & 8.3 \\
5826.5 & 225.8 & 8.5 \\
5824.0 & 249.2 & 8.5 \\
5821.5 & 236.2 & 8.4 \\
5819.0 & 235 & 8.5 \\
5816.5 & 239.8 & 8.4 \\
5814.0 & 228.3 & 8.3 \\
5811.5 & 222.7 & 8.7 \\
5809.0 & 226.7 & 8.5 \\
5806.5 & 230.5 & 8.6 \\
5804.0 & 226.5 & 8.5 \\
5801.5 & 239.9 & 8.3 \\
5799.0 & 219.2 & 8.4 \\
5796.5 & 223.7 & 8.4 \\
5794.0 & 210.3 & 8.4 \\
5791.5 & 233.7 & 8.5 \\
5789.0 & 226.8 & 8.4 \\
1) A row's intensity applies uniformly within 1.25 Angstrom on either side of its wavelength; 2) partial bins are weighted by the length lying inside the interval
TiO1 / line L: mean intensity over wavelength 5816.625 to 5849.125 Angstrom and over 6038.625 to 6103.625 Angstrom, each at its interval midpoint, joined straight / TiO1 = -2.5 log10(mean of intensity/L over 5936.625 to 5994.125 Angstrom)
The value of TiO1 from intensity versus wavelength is 0.04 mag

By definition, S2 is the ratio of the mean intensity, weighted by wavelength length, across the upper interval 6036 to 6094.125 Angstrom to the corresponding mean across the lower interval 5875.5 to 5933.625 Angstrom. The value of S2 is 1.11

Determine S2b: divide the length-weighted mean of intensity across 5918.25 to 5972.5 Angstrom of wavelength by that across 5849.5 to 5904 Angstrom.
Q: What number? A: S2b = 1.08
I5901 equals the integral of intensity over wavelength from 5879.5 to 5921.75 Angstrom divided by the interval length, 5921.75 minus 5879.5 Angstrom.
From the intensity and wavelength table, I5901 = 202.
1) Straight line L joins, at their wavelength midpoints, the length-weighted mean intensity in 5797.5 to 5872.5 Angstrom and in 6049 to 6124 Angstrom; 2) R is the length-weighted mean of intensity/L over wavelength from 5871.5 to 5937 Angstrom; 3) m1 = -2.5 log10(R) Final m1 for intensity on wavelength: 0.090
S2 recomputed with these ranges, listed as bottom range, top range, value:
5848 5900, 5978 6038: 1.07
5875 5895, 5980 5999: 1.12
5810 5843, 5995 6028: 0.94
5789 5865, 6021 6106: 1.01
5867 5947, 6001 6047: 1.05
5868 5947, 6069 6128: 1.07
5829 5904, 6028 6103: 1.07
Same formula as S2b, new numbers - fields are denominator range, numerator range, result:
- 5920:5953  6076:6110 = 1.02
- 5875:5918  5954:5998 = 1.10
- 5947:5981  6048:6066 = 1.04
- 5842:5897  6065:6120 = 1.08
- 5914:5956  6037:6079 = 1.05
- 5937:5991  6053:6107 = 1.03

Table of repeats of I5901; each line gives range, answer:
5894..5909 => 197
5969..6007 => 222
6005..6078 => 229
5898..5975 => 221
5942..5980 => 225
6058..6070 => 237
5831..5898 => 215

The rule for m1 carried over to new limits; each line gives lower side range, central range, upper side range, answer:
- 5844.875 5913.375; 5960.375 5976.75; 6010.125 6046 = -0.04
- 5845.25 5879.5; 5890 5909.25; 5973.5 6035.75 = 0.16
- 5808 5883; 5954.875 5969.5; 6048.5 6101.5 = 0.01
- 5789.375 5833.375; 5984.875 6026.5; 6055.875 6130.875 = 0.04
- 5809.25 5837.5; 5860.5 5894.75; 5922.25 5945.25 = 0.07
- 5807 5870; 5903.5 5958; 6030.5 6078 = 0.05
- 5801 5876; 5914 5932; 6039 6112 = 0.04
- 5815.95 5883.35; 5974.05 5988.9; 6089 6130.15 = 0.02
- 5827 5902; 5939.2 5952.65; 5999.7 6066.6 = -0.02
